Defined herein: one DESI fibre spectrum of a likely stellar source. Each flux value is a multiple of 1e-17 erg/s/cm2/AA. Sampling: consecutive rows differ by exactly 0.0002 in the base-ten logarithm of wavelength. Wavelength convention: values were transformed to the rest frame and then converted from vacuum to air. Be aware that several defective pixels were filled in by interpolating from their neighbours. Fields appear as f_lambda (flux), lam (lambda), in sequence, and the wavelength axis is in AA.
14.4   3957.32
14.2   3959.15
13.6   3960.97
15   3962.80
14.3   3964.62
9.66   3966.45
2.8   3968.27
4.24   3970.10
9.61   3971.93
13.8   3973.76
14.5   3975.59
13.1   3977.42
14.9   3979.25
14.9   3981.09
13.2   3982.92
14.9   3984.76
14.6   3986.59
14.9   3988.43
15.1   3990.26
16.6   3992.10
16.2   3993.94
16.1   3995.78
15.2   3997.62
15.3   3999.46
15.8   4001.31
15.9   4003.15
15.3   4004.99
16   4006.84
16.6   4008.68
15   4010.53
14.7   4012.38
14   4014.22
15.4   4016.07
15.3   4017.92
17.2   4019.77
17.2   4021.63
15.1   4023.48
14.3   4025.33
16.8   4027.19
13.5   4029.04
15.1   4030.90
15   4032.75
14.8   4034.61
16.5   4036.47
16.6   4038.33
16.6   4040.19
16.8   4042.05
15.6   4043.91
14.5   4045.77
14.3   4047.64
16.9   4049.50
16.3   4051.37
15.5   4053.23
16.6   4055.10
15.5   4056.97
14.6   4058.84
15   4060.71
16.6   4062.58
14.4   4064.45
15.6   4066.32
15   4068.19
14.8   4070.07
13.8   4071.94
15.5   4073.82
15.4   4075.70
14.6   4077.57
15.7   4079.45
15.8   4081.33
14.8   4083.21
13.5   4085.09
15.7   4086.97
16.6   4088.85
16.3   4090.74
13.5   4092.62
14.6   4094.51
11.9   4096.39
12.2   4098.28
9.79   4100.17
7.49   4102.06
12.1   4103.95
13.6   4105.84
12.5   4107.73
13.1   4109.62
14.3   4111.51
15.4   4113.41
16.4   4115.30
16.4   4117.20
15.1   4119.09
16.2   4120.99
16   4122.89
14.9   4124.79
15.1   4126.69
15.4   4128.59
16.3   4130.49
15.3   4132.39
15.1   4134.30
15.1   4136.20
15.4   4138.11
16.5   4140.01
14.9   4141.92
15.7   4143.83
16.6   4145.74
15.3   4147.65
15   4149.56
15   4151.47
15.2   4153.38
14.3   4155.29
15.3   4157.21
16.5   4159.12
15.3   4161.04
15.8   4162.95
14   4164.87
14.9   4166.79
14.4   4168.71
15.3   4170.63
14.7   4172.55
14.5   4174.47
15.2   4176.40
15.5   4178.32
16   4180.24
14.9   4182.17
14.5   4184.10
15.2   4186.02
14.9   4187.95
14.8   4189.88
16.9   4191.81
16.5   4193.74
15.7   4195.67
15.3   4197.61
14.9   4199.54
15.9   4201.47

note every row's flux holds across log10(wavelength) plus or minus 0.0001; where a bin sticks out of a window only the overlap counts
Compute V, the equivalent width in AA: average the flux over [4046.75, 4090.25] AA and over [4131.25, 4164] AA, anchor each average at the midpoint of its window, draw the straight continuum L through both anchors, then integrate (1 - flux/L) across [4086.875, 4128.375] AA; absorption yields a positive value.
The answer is 3.61 AA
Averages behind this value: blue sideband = 15.3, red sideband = 15.4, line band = 14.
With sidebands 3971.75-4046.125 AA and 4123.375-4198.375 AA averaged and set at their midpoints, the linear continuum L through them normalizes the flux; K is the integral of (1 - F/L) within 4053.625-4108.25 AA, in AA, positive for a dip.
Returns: 3.6 AA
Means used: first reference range 15.2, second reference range 15.3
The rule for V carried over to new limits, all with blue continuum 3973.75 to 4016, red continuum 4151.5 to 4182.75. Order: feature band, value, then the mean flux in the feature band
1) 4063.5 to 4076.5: 0.2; 14.9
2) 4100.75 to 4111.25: 2.3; 11.9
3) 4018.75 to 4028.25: -0.6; 16.1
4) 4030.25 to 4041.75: -0.6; 15.8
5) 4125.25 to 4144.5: -0.4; 15.5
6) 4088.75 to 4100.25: 1.1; 13.6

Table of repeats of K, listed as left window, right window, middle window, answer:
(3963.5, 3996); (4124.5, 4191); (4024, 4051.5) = -3.8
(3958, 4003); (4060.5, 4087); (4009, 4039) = -2.5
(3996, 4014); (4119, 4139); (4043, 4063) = -0.1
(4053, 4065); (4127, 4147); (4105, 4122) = 0.9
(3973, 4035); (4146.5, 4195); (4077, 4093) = 0.0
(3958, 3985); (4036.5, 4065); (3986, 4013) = -4.4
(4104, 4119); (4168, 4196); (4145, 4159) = -0.4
